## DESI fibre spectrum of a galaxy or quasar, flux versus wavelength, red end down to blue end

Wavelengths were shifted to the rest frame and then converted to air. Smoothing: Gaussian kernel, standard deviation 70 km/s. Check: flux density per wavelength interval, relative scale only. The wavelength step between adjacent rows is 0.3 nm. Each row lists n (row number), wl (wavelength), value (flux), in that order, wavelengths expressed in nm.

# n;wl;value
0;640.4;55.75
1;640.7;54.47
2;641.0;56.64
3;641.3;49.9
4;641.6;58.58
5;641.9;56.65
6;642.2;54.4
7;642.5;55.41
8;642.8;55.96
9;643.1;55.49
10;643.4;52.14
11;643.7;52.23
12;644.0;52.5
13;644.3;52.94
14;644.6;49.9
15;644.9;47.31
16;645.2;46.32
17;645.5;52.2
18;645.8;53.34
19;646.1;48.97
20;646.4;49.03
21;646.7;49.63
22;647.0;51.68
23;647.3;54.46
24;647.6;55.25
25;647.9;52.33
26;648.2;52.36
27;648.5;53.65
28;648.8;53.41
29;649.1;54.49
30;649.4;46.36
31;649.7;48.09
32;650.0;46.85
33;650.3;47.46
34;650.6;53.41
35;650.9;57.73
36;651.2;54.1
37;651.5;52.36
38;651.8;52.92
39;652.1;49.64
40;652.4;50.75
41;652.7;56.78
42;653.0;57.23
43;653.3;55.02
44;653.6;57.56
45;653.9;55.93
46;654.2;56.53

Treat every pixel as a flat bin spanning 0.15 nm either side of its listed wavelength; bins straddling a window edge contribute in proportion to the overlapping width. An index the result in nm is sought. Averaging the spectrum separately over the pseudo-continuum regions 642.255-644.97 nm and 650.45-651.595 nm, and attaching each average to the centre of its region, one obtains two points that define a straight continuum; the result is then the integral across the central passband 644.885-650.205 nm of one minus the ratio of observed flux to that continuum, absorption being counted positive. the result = 0.28 nm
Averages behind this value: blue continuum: 52.9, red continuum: 54.5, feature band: 50.9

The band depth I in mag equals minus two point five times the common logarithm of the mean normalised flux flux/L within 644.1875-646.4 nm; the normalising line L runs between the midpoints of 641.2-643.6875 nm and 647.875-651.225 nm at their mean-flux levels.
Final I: 0.073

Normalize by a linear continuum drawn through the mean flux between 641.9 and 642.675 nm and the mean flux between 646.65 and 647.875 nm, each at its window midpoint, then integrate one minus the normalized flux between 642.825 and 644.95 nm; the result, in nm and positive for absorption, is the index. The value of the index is 0.09 nm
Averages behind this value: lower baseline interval 55.3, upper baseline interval 53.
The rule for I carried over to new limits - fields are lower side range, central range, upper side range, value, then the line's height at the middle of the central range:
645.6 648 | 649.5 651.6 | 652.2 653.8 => 0.055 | 53.9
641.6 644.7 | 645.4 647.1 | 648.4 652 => 0.048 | 53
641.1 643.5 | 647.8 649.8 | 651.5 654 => 0.060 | 54.5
